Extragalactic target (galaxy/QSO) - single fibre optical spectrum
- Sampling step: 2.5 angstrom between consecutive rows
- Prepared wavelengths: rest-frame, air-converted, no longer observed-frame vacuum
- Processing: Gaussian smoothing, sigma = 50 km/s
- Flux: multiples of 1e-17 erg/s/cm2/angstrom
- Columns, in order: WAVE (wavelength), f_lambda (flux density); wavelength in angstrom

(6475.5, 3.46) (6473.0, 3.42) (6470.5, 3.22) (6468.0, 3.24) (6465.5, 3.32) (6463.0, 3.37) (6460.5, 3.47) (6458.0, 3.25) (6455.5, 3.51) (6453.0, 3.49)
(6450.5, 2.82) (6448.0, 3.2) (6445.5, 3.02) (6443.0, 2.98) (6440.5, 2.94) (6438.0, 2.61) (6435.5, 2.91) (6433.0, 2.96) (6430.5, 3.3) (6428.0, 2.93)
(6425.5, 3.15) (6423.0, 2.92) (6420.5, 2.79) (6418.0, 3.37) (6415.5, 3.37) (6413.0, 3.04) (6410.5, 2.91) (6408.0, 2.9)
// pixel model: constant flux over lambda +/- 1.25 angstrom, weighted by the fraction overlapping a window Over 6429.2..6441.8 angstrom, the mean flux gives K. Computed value 2.94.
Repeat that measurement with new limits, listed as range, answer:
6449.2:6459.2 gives 3.27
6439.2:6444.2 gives 2.96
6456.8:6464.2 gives 3.36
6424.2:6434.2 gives 3.08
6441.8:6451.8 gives 3.01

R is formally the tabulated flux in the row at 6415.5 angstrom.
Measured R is 3.37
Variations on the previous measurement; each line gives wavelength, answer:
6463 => 3.37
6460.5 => 3.47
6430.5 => 3.3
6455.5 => 3.51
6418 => 3.37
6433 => 2.96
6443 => 2.98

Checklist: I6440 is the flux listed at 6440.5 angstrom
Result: 2.94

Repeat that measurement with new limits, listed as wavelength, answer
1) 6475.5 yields 3.46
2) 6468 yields 3.24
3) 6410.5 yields 2.91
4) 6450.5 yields 2.82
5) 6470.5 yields 3.22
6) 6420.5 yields 2.79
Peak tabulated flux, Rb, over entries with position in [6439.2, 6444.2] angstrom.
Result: 2.98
